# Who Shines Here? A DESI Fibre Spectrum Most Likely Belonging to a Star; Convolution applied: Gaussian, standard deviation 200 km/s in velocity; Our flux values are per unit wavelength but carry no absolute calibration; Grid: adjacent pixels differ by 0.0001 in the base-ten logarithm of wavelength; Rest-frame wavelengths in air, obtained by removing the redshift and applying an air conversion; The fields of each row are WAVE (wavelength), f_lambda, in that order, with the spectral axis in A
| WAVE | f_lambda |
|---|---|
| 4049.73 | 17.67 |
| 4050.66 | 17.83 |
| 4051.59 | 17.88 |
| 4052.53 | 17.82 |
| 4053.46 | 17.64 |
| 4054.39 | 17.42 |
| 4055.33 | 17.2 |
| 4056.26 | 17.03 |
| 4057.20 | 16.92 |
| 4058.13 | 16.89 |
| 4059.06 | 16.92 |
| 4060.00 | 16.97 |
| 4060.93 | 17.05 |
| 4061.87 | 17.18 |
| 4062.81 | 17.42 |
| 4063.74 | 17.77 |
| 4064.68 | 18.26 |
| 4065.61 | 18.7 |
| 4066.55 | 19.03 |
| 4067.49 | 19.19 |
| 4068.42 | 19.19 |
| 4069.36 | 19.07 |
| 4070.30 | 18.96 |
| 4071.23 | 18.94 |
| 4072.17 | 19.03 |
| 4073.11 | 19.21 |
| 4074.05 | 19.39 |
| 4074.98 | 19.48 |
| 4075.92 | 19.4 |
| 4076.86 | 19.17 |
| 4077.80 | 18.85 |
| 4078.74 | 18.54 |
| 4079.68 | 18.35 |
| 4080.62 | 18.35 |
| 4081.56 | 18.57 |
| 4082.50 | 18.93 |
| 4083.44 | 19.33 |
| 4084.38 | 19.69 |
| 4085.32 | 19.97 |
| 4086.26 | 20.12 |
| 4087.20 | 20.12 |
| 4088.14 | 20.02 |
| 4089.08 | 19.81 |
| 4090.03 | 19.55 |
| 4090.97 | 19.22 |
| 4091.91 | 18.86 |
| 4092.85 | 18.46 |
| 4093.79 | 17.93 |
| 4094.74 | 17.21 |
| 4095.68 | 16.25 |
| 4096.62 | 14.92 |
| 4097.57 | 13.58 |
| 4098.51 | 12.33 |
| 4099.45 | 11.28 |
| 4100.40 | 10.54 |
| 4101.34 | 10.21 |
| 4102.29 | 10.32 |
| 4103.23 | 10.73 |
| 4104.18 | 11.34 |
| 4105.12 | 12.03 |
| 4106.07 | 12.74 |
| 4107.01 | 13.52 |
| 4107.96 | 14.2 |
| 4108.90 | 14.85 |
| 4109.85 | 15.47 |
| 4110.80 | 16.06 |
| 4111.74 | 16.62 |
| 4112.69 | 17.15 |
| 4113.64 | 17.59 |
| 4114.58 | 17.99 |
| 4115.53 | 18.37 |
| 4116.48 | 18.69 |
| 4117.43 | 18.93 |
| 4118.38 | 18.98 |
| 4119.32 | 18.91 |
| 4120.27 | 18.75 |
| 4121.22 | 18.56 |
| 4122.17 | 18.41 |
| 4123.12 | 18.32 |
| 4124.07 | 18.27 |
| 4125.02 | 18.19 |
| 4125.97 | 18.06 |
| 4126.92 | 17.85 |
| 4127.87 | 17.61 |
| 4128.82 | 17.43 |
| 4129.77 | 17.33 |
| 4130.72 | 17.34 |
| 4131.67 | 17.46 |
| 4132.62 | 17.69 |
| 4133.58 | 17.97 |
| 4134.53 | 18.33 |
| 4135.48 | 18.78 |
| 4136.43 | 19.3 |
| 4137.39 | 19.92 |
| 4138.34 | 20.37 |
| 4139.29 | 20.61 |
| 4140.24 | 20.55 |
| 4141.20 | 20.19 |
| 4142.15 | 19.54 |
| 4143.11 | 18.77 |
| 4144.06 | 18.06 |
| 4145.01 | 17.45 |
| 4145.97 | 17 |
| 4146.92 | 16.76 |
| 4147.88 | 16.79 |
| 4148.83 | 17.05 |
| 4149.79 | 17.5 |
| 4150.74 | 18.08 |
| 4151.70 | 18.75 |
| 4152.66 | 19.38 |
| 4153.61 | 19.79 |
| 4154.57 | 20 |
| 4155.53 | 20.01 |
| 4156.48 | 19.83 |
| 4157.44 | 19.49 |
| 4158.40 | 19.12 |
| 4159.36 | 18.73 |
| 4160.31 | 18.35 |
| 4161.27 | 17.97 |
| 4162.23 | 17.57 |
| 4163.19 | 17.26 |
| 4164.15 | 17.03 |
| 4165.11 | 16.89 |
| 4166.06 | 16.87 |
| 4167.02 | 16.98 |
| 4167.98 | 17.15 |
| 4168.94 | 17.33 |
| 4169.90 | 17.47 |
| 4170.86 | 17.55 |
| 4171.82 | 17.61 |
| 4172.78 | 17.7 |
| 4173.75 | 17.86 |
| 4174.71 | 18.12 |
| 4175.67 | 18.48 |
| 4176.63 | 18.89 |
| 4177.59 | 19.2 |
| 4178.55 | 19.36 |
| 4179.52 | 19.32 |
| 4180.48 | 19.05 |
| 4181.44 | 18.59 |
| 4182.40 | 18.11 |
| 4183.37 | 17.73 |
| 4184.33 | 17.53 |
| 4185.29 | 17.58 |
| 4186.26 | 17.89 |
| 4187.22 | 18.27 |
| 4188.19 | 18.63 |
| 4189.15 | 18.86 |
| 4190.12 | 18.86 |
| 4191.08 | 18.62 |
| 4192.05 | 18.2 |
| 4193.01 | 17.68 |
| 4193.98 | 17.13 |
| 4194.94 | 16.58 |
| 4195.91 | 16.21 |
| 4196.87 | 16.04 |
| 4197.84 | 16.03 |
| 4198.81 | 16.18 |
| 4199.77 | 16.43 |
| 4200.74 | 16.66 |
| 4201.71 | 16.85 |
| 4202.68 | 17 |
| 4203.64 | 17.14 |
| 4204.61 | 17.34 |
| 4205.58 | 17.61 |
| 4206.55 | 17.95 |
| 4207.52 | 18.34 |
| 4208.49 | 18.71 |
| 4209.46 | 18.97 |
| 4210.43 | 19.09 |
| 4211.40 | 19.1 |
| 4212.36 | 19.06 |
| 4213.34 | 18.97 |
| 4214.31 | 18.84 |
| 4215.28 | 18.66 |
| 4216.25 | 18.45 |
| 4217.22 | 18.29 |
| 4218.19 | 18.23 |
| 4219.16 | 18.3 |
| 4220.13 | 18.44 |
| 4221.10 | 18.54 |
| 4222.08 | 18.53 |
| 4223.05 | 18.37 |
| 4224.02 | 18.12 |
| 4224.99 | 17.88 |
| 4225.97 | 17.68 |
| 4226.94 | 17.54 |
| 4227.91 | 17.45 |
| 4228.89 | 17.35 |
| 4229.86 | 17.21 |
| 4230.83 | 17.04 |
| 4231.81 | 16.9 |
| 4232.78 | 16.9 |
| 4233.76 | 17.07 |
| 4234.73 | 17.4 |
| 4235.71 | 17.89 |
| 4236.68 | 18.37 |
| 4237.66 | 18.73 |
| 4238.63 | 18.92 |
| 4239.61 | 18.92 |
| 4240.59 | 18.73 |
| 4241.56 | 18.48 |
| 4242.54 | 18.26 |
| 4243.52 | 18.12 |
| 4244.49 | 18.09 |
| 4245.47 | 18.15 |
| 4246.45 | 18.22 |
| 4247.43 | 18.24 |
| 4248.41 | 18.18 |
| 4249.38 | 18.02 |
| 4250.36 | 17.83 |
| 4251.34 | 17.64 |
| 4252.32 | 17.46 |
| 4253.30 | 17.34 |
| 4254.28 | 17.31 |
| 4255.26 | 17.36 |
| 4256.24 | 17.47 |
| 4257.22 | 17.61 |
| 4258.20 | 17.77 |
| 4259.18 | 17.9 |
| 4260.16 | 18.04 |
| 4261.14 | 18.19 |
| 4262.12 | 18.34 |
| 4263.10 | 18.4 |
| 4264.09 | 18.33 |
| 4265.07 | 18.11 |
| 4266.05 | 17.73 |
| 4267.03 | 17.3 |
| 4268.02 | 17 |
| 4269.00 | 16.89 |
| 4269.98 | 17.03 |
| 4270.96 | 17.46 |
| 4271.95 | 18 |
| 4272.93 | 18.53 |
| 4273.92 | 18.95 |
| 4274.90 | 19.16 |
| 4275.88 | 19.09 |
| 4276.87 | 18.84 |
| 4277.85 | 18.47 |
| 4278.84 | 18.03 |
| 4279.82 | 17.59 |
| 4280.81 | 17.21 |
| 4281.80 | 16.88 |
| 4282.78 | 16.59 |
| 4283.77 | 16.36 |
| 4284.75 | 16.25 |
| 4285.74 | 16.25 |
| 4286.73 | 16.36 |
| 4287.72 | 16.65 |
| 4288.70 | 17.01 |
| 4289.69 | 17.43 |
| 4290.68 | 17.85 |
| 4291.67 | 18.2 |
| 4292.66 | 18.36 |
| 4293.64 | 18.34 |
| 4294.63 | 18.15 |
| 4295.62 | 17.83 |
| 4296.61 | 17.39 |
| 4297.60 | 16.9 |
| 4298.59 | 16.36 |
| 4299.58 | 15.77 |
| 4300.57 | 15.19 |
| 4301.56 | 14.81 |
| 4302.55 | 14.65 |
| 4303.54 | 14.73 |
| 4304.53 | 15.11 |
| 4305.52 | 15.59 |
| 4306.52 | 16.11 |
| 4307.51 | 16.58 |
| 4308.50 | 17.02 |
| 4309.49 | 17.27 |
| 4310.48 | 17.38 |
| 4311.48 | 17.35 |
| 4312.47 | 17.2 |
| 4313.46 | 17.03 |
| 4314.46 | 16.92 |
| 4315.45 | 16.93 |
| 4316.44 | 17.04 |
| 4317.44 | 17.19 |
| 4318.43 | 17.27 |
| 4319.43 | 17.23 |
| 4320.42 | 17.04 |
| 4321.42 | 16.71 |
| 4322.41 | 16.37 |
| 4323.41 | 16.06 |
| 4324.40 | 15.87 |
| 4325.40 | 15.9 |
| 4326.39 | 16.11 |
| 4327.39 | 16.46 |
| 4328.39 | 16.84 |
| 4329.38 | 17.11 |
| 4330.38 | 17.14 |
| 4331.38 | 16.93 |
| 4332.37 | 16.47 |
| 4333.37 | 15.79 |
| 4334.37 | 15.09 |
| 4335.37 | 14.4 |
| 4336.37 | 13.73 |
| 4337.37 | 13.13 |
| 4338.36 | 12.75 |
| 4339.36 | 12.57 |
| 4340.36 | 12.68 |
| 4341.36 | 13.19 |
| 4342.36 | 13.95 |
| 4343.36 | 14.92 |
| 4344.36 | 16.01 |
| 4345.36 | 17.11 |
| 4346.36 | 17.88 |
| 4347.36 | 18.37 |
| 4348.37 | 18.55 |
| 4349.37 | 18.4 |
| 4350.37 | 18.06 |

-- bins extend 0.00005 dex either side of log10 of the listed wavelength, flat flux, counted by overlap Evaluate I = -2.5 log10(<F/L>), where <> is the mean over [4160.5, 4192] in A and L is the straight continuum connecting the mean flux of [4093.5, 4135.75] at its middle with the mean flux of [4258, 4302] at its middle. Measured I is -0.09 mag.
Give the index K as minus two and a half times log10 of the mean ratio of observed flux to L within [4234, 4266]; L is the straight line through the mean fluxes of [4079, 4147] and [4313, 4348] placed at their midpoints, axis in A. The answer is -0.10 mag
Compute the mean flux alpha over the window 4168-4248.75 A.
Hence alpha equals 18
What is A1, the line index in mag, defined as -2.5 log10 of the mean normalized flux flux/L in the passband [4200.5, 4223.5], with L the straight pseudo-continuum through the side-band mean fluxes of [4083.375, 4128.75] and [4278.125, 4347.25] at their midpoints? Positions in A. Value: -0.11 mag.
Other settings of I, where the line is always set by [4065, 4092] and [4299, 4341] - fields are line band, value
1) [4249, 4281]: -0.08 mag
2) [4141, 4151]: 0.03 mag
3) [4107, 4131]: 0.07 mag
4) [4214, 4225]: -0.07 mag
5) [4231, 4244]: -0.06 mag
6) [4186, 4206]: 0.02 mag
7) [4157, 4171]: 0.02 mag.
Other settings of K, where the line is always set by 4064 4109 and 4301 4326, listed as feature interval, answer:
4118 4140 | -0.095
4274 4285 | -0.078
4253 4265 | -0.079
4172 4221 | -0.079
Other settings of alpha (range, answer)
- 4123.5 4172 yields 18.3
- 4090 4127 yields 16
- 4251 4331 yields 17.2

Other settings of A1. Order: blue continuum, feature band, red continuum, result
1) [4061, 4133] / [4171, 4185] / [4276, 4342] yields -0.086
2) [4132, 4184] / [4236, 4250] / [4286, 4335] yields -0.057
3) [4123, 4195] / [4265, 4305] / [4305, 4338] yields -0.024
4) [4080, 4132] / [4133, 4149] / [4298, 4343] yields -0.127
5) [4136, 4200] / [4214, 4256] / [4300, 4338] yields -0.042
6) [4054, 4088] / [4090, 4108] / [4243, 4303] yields 0.287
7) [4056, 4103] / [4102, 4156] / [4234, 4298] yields 0.009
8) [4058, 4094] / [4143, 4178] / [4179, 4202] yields -0.008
